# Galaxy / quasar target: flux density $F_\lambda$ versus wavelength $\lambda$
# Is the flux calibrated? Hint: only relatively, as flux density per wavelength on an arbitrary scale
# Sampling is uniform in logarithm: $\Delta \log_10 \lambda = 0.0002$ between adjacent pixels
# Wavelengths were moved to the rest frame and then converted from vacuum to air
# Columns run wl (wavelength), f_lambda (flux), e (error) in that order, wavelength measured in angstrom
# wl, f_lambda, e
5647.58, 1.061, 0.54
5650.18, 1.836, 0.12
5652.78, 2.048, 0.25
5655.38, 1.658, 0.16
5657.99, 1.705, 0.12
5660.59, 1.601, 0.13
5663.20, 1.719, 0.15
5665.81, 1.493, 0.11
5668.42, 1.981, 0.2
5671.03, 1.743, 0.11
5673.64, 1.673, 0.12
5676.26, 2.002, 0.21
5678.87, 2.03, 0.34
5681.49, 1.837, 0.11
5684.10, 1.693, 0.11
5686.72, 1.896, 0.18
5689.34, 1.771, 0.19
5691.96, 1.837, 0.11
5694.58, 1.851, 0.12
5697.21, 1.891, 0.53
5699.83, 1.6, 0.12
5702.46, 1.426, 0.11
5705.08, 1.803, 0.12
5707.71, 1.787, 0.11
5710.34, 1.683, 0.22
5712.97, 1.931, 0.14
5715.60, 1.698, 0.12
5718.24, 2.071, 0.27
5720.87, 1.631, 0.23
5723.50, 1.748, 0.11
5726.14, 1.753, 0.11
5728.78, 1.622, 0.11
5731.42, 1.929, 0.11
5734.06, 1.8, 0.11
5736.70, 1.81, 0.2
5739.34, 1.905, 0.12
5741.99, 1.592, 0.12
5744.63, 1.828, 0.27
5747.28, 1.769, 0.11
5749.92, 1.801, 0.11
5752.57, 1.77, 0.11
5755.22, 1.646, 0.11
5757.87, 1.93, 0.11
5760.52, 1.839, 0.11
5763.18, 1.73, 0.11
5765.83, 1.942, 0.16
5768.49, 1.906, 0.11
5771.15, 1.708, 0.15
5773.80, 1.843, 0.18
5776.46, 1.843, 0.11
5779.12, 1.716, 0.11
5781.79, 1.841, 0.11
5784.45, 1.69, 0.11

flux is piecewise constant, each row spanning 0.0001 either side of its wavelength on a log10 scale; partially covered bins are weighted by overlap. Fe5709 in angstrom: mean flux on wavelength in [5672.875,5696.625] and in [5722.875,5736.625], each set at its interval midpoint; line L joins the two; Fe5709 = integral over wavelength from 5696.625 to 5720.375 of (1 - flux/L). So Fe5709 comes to 0.7 angstrom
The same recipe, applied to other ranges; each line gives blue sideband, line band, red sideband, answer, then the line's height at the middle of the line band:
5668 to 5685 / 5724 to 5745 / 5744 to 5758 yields 0.2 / 1.79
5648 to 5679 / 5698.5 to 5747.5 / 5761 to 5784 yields 0.9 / 1.79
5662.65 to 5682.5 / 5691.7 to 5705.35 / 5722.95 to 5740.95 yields 0.6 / 1.8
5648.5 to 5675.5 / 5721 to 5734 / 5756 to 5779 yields 0.3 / 1.8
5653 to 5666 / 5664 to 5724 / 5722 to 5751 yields -2.1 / 1.72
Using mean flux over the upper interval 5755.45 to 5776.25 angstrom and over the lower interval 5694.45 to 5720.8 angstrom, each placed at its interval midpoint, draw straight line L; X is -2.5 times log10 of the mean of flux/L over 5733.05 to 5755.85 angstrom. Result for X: 0.021 mag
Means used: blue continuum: 1.76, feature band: 1.77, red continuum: 1.83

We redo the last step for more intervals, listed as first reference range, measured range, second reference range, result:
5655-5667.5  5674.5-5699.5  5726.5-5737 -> -0.10 mag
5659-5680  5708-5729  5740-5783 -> 0.01 mag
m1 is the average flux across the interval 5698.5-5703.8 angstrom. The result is 1.52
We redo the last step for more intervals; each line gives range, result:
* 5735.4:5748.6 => 1.78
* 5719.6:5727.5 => 1.71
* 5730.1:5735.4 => 1.86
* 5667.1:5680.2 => 1.88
